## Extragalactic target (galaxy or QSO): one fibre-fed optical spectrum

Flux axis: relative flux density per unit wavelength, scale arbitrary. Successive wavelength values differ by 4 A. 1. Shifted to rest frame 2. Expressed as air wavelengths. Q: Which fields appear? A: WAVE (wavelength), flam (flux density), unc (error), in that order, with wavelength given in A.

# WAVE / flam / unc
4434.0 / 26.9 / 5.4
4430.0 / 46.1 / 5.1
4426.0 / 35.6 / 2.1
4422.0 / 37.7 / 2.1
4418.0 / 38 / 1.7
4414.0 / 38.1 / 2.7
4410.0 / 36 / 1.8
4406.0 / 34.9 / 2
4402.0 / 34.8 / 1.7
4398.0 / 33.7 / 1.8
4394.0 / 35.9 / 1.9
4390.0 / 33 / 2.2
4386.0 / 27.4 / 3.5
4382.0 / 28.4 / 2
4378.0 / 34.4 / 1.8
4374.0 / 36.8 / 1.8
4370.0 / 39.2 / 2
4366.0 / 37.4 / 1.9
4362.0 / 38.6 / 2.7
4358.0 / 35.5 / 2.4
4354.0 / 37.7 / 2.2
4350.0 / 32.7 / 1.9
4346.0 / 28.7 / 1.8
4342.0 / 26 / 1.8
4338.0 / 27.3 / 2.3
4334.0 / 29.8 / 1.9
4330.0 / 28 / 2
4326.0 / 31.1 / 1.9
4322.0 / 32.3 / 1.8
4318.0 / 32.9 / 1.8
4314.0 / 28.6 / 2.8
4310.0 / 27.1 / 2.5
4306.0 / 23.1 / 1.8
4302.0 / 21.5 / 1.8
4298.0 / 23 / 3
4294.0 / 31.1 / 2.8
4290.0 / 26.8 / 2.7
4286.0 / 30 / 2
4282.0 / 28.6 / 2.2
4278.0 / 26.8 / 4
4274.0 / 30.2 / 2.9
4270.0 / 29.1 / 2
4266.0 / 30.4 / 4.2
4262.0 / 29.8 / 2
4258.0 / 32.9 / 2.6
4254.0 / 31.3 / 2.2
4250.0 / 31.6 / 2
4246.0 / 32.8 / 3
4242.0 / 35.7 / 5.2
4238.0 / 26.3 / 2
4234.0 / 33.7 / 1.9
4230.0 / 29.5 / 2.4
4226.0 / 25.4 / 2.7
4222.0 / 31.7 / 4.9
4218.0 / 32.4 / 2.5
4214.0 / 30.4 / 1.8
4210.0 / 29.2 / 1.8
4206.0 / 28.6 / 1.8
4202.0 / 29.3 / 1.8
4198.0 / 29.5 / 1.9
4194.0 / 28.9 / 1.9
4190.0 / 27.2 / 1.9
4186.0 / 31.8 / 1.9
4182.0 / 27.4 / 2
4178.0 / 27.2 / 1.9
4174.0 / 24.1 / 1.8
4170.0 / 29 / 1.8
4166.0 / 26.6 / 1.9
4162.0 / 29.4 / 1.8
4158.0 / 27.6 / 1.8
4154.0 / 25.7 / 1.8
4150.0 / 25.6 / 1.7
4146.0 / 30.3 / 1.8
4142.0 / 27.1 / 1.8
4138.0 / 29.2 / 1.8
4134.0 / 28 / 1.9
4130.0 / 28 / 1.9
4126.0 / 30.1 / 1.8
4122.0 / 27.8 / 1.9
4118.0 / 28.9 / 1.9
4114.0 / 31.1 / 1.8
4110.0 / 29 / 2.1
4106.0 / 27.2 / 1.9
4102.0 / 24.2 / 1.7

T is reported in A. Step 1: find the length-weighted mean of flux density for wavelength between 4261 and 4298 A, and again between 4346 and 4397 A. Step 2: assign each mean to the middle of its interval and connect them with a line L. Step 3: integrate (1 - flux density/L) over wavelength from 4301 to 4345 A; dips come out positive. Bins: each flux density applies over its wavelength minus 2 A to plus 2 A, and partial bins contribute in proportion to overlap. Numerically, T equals 4.7 A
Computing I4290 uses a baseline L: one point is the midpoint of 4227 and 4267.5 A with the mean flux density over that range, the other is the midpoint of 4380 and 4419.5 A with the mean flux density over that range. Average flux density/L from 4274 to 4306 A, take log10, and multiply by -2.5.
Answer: 0.193 mag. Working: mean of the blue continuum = 31.3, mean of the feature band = 26.8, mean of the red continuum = 34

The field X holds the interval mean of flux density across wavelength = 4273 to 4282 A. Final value 28.3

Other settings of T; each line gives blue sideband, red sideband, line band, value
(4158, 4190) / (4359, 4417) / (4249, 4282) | 0.8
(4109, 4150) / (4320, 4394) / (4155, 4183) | 2.1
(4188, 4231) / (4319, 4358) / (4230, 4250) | -1.5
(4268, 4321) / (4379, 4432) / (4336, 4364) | -0.7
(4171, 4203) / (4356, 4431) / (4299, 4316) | 4.0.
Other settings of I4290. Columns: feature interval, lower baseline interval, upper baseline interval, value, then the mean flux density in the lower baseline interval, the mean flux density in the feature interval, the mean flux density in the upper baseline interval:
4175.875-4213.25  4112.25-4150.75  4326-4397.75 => 0.04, 28.7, 28.8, 32.7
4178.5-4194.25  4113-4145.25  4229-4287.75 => 0.03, 28.8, 28.7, 30.6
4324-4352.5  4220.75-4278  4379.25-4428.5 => 0.13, 30.6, 29.2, 34.6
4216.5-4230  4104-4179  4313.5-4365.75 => -0.01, 28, 29.7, 31.8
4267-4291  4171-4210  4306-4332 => 0.01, 28.3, 28.7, 29.5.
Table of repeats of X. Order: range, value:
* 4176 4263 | 30.1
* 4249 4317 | 28.4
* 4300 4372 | 31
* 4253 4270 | 30.9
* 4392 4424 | 36.1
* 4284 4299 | 28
